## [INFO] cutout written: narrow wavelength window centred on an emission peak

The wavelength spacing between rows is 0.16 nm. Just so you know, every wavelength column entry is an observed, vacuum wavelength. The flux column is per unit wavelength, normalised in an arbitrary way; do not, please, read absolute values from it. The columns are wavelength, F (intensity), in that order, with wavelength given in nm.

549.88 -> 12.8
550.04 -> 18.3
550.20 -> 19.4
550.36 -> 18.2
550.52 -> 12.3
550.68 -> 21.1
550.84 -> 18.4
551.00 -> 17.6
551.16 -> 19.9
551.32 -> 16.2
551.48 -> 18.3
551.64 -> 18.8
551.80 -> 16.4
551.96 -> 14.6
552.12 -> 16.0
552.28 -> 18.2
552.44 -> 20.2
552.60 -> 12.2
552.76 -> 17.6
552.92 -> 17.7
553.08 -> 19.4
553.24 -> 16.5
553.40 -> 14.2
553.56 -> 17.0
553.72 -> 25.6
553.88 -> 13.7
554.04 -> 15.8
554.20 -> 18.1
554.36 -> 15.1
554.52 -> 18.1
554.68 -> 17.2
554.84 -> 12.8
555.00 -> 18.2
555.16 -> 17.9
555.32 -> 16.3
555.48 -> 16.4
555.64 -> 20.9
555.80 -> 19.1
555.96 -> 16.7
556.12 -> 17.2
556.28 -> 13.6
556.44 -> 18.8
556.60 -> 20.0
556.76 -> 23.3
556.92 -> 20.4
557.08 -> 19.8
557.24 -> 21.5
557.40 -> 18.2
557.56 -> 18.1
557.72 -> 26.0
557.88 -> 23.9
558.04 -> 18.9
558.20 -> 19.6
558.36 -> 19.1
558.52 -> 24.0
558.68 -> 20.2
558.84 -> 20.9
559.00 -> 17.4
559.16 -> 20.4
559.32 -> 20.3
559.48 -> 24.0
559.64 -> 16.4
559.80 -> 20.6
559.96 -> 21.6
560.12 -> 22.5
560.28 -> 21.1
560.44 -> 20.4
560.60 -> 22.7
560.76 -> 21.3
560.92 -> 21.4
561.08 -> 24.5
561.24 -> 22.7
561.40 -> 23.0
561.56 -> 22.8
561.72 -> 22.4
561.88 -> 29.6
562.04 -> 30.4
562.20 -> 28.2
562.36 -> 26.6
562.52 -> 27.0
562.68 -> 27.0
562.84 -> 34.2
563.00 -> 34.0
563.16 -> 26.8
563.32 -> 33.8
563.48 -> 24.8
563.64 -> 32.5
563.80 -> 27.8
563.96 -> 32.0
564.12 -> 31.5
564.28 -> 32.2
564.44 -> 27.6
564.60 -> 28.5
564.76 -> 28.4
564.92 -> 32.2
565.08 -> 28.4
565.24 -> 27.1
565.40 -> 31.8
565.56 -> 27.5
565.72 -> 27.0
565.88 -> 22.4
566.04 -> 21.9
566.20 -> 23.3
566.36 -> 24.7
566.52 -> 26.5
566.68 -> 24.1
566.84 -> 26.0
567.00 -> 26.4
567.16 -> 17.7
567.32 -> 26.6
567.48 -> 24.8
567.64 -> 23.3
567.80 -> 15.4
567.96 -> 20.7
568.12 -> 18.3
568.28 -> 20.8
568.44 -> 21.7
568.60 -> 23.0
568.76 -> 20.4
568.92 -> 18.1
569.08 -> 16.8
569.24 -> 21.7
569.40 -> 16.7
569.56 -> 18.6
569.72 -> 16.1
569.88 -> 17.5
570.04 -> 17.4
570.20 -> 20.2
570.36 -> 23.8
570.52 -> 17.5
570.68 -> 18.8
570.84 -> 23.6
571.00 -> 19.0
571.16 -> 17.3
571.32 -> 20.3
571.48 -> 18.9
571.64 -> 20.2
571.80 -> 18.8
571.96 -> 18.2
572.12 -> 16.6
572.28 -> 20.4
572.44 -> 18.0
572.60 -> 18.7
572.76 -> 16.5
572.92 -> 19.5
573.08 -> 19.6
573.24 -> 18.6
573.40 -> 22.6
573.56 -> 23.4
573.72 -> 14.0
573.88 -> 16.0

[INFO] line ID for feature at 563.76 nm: Mg II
